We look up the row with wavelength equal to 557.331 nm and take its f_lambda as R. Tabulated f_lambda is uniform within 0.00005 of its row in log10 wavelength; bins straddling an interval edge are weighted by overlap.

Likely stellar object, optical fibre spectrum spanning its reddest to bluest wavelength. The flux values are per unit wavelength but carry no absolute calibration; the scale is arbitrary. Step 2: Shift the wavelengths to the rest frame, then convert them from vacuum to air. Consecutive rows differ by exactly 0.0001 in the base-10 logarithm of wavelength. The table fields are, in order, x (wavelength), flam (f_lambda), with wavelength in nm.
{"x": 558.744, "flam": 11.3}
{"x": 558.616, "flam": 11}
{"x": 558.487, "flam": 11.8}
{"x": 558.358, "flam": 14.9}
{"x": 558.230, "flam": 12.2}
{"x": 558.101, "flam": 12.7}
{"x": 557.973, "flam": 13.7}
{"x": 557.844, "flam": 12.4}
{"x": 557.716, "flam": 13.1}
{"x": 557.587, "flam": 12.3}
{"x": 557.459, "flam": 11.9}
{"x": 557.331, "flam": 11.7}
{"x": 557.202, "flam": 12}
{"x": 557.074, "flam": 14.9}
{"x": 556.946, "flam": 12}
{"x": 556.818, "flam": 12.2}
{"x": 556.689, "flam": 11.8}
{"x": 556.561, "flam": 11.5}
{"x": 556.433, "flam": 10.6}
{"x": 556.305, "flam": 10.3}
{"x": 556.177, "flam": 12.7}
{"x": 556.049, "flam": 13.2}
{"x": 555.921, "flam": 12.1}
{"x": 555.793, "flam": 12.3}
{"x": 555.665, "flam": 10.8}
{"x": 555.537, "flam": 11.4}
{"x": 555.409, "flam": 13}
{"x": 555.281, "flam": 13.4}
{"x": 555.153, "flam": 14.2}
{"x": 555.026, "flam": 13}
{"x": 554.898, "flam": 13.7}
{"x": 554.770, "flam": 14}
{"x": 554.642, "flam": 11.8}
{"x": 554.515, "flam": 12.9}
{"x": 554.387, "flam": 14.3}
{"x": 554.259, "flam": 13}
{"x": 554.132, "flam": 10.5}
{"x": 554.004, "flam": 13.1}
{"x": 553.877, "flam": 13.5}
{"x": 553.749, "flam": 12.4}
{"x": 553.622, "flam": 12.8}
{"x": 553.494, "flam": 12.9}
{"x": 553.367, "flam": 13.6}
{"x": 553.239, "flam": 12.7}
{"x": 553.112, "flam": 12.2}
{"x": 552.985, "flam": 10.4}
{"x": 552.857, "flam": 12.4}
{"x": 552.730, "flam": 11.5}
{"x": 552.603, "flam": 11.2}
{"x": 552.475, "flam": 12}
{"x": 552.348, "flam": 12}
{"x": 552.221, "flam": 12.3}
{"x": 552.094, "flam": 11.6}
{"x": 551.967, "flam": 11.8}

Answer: 11.7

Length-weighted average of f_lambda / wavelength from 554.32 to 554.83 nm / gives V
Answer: 13.2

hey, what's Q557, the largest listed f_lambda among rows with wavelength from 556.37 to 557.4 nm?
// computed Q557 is 14.9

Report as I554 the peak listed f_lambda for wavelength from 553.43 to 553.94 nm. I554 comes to 13.5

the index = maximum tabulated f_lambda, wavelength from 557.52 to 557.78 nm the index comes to 13.1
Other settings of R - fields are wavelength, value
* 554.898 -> 13.7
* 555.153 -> 14.2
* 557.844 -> 12.4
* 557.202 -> 12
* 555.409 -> 13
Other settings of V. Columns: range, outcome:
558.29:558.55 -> 13.3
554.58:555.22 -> 13.3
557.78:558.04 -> 13.1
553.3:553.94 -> 13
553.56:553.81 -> 12.6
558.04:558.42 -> 13.3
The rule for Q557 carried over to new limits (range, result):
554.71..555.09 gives 14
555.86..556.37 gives 13.2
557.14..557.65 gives 12.3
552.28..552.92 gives 12.4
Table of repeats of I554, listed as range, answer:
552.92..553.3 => 12.7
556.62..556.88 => 12.2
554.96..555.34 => 14.2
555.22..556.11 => 13.4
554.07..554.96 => 14.3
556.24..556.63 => 11.5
